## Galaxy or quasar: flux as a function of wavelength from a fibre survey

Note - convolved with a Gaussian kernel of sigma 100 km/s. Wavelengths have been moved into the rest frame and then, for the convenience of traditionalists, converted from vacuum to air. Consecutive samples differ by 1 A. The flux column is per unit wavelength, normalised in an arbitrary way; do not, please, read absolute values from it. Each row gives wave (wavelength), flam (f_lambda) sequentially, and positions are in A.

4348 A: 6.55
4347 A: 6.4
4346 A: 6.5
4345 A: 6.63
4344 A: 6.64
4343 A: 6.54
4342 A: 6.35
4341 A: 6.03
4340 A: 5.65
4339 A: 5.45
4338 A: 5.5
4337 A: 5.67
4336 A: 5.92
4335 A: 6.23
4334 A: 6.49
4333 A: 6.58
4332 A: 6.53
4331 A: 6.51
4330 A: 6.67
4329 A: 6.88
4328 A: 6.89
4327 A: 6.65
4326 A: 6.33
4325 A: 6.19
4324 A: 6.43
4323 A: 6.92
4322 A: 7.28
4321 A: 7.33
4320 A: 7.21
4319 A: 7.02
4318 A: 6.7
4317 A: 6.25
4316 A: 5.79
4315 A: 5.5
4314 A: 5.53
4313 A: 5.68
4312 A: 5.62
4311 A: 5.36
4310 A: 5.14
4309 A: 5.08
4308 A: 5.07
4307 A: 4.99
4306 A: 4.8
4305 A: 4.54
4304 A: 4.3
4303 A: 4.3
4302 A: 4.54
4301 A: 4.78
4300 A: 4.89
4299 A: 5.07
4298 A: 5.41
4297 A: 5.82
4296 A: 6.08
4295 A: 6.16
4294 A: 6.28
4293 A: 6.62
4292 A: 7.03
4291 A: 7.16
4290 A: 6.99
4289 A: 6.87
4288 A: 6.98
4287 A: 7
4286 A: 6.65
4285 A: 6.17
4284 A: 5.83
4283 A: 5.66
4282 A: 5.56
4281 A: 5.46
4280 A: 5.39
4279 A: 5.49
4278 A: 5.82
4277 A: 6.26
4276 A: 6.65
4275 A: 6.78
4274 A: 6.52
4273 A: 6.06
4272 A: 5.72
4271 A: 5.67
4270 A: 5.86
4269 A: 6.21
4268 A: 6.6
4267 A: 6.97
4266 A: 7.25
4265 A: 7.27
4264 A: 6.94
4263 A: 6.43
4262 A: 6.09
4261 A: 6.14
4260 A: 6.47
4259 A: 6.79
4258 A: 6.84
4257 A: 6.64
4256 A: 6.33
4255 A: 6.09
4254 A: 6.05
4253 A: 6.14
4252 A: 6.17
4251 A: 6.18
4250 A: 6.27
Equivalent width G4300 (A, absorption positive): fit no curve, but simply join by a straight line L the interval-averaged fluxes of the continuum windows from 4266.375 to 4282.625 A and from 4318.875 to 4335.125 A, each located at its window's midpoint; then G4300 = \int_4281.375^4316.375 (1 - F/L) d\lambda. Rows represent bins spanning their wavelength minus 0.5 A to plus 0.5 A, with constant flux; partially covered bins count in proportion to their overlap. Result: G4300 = 3.7 A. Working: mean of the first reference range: 6.07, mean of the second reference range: 6.72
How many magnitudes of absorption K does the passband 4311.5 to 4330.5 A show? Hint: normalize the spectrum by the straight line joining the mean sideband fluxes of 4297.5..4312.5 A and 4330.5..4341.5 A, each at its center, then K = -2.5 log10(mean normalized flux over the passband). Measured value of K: -0.17 mag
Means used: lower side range 4.93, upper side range 6.05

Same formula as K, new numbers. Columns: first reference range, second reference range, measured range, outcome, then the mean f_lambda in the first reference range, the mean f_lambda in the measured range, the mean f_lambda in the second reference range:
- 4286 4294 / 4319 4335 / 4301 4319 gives 0.273 mag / 6.89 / 5.28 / 6.72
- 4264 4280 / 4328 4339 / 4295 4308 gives 0.250 mag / 6.33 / 5.01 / 6.29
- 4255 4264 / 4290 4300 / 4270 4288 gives 0.041 mag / 6.47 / 6.06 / 6.16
